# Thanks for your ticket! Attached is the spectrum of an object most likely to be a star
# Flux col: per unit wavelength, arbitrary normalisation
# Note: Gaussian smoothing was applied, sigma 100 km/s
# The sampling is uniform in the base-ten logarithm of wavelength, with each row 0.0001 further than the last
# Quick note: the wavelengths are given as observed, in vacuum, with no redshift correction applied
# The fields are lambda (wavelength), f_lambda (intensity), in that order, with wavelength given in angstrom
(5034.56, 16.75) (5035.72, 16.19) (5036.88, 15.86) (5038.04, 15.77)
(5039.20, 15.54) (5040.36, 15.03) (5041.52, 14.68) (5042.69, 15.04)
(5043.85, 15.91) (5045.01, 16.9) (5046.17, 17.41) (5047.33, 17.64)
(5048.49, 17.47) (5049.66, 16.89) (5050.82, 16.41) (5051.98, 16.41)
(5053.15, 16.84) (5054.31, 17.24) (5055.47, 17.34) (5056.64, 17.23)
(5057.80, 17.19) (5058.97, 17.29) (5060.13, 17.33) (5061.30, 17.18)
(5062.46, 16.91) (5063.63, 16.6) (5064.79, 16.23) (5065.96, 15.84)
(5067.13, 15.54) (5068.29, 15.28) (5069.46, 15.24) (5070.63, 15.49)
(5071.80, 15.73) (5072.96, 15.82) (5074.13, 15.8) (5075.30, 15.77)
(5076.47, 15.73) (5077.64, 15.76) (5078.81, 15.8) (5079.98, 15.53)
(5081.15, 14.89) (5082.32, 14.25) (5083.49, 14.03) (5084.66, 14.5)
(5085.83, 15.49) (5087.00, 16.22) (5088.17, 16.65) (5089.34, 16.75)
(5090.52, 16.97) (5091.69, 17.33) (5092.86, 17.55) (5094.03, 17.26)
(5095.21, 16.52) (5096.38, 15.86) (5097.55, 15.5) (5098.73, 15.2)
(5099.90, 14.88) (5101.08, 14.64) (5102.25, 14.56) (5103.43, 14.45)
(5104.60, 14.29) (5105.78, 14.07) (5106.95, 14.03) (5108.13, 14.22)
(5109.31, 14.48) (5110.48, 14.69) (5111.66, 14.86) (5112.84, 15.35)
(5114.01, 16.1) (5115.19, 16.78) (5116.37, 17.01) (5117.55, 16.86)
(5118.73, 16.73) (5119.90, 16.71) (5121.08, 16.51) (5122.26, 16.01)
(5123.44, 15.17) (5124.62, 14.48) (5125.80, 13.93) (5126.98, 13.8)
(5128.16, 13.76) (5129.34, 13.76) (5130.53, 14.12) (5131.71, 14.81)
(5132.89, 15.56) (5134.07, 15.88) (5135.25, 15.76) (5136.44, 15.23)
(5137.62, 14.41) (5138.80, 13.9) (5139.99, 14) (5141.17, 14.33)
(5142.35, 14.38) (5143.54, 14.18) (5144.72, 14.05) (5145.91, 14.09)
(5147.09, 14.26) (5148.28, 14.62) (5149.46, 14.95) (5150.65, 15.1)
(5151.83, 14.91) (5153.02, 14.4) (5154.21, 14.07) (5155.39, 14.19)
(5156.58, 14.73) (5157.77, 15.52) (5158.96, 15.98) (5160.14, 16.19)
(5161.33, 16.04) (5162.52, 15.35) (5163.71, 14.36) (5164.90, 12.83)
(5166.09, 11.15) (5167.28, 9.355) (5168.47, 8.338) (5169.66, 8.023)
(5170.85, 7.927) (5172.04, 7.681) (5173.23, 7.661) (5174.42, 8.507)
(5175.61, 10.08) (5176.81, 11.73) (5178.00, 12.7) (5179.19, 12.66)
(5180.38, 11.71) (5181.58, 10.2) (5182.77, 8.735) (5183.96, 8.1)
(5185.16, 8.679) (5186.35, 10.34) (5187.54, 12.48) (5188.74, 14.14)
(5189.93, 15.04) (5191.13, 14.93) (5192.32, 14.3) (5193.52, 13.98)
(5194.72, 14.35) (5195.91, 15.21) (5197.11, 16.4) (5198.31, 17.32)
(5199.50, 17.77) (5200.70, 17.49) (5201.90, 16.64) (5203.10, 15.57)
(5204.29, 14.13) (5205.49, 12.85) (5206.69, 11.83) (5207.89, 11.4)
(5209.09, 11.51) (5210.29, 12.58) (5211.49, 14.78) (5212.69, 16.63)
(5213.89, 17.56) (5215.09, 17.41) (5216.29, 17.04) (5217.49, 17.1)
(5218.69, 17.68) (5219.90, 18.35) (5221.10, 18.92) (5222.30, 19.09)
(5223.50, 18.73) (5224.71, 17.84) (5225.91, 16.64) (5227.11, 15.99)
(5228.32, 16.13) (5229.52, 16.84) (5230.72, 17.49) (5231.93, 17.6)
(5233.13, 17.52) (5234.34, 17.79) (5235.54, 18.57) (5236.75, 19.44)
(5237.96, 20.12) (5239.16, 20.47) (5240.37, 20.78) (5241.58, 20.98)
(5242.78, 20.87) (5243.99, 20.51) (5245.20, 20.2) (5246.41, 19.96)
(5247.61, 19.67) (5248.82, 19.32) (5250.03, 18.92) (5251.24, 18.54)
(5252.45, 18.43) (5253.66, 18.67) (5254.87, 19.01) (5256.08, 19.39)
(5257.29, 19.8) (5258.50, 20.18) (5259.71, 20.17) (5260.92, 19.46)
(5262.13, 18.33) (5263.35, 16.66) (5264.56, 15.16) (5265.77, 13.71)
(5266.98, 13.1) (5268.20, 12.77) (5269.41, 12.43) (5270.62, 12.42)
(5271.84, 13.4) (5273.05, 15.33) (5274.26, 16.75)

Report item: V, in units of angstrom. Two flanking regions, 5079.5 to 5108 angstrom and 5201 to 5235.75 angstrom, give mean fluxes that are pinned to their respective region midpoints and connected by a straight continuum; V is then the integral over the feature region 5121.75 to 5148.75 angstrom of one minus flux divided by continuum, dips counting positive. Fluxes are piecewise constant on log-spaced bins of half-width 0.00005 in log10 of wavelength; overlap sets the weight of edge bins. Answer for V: 2.0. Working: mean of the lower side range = 15.5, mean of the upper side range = 16.3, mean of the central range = 14.5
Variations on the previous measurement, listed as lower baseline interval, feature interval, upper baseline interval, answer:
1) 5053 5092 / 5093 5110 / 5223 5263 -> 1.5 angstrom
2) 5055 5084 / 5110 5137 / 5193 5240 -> 1.3 angstrom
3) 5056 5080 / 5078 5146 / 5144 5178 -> -3.3 angstrom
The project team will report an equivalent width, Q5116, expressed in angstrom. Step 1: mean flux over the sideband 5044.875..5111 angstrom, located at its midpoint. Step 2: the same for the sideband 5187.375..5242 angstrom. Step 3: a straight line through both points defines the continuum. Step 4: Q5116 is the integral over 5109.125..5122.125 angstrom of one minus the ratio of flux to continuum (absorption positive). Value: 0.0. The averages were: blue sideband 15.9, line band 16.1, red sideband 16.5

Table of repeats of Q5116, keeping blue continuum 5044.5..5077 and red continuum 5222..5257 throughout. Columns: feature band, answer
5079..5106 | 2.2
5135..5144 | 1.6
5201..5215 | 3.1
